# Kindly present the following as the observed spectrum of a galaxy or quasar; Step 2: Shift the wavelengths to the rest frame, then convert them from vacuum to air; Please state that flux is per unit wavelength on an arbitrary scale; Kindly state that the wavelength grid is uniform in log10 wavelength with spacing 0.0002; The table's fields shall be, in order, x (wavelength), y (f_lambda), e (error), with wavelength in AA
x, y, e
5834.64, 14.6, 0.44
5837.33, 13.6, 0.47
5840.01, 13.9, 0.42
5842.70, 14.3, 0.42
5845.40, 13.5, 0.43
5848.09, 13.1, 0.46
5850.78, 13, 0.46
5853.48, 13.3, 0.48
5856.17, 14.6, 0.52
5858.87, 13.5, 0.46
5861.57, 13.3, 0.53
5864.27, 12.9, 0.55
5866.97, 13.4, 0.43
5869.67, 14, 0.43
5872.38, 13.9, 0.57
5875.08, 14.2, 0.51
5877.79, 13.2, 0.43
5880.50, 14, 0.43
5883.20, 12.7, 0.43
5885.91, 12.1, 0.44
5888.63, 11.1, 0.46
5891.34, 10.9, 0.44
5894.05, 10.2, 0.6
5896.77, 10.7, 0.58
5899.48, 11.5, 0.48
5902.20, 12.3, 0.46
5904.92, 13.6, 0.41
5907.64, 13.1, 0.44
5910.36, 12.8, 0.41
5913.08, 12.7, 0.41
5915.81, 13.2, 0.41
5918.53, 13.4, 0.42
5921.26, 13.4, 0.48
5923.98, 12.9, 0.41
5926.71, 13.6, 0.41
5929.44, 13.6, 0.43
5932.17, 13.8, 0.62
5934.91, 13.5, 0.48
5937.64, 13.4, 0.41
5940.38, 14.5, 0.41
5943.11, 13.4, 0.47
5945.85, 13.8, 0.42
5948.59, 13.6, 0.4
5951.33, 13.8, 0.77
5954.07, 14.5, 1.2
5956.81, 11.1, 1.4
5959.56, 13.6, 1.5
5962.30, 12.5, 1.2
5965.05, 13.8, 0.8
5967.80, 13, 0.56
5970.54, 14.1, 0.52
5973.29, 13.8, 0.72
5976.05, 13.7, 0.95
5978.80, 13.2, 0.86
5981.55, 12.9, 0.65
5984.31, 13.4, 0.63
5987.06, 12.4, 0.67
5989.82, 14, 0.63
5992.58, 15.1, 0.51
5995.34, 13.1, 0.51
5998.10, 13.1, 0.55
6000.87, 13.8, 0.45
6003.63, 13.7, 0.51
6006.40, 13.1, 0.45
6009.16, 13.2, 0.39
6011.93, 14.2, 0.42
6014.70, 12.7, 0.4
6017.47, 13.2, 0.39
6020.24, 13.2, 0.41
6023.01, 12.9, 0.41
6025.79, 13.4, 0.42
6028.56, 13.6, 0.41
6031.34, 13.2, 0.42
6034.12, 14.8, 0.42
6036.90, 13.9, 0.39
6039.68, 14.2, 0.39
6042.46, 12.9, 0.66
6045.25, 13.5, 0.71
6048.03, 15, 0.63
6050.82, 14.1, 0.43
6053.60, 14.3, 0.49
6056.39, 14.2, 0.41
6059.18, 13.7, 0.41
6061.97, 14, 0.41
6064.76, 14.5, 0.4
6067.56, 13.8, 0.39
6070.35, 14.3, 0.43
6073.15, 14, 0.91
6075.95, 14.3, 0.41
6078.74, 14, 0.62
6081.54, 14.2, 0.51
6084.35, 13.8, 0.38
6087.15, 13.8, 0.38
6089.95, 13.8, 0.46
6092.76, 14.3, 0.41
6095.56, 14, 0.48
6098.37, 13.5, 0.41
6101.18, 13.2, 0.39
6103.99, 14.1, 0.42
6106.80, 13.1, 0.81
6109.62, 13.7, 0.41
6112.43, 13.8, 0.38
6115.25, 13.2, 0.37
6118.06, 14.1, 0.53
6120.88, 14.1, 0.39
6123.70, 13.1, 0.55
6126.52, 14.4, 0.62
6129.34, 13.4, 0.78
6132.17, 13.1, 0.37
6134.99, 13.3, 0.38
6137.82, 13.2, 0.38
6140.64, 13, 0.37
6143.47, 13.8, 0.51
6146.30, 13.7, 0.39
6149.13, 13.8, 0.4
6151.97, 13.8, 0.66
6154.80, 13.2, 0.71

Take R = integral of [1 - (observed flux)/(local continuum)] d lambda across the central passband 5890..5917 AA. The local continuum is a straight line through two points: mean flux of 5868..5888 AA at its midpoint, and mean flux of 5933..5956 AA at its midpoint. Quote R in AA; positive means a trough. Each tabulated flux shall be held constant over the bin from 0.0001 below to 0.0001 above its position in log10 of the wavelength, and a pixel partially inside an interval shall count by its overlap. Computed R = 2.8 AA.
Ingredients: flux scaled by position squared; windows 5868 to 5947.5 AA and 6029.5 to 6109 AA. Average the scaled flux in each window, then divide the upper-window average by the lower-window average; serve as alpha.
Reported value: 1.1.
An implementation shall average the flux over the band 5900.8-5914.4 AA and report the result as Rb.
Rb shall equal 12.9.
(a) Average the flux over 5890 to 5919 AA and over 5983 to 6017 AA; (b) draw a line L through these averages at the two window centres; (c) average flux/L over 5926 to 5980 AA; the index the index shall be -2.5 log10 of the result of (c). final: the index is -0.06 mag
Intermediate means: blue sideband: 12.2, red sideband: 13.5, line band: 13.5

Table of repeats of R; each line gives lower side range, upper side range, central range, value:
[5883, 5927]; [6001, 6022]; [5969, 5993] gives -0.9 AA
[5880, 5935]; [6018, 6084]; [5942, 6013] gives -1.2 AA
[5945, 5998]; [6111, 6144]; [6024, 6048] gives -0.5 AA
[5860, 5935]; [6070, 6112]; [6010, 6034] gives 0.2 AA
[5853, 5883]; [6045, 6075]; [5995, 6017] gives 1.0 AA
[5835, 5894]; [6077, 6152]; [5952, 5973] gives 0.2 AA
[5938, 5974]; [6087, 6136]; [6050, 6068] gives -0.7 AA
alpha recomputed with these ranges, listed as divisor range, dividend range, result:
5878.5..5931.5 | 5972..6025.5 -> 1.10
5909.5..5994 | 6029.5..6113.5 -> 1.08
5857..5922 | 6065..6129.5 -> 1.16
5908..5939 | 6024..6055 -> 1.09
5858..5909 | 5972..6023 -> 1.10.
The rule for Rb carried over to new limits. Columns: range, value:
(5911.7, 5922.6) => 13.2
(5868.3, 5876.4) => 14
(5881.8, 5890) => 12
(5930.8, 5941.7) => 13.8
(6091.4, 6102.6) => 13.8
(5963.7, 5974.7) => 13.7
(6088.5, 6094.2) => 14.1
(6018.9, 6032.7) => 13.3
